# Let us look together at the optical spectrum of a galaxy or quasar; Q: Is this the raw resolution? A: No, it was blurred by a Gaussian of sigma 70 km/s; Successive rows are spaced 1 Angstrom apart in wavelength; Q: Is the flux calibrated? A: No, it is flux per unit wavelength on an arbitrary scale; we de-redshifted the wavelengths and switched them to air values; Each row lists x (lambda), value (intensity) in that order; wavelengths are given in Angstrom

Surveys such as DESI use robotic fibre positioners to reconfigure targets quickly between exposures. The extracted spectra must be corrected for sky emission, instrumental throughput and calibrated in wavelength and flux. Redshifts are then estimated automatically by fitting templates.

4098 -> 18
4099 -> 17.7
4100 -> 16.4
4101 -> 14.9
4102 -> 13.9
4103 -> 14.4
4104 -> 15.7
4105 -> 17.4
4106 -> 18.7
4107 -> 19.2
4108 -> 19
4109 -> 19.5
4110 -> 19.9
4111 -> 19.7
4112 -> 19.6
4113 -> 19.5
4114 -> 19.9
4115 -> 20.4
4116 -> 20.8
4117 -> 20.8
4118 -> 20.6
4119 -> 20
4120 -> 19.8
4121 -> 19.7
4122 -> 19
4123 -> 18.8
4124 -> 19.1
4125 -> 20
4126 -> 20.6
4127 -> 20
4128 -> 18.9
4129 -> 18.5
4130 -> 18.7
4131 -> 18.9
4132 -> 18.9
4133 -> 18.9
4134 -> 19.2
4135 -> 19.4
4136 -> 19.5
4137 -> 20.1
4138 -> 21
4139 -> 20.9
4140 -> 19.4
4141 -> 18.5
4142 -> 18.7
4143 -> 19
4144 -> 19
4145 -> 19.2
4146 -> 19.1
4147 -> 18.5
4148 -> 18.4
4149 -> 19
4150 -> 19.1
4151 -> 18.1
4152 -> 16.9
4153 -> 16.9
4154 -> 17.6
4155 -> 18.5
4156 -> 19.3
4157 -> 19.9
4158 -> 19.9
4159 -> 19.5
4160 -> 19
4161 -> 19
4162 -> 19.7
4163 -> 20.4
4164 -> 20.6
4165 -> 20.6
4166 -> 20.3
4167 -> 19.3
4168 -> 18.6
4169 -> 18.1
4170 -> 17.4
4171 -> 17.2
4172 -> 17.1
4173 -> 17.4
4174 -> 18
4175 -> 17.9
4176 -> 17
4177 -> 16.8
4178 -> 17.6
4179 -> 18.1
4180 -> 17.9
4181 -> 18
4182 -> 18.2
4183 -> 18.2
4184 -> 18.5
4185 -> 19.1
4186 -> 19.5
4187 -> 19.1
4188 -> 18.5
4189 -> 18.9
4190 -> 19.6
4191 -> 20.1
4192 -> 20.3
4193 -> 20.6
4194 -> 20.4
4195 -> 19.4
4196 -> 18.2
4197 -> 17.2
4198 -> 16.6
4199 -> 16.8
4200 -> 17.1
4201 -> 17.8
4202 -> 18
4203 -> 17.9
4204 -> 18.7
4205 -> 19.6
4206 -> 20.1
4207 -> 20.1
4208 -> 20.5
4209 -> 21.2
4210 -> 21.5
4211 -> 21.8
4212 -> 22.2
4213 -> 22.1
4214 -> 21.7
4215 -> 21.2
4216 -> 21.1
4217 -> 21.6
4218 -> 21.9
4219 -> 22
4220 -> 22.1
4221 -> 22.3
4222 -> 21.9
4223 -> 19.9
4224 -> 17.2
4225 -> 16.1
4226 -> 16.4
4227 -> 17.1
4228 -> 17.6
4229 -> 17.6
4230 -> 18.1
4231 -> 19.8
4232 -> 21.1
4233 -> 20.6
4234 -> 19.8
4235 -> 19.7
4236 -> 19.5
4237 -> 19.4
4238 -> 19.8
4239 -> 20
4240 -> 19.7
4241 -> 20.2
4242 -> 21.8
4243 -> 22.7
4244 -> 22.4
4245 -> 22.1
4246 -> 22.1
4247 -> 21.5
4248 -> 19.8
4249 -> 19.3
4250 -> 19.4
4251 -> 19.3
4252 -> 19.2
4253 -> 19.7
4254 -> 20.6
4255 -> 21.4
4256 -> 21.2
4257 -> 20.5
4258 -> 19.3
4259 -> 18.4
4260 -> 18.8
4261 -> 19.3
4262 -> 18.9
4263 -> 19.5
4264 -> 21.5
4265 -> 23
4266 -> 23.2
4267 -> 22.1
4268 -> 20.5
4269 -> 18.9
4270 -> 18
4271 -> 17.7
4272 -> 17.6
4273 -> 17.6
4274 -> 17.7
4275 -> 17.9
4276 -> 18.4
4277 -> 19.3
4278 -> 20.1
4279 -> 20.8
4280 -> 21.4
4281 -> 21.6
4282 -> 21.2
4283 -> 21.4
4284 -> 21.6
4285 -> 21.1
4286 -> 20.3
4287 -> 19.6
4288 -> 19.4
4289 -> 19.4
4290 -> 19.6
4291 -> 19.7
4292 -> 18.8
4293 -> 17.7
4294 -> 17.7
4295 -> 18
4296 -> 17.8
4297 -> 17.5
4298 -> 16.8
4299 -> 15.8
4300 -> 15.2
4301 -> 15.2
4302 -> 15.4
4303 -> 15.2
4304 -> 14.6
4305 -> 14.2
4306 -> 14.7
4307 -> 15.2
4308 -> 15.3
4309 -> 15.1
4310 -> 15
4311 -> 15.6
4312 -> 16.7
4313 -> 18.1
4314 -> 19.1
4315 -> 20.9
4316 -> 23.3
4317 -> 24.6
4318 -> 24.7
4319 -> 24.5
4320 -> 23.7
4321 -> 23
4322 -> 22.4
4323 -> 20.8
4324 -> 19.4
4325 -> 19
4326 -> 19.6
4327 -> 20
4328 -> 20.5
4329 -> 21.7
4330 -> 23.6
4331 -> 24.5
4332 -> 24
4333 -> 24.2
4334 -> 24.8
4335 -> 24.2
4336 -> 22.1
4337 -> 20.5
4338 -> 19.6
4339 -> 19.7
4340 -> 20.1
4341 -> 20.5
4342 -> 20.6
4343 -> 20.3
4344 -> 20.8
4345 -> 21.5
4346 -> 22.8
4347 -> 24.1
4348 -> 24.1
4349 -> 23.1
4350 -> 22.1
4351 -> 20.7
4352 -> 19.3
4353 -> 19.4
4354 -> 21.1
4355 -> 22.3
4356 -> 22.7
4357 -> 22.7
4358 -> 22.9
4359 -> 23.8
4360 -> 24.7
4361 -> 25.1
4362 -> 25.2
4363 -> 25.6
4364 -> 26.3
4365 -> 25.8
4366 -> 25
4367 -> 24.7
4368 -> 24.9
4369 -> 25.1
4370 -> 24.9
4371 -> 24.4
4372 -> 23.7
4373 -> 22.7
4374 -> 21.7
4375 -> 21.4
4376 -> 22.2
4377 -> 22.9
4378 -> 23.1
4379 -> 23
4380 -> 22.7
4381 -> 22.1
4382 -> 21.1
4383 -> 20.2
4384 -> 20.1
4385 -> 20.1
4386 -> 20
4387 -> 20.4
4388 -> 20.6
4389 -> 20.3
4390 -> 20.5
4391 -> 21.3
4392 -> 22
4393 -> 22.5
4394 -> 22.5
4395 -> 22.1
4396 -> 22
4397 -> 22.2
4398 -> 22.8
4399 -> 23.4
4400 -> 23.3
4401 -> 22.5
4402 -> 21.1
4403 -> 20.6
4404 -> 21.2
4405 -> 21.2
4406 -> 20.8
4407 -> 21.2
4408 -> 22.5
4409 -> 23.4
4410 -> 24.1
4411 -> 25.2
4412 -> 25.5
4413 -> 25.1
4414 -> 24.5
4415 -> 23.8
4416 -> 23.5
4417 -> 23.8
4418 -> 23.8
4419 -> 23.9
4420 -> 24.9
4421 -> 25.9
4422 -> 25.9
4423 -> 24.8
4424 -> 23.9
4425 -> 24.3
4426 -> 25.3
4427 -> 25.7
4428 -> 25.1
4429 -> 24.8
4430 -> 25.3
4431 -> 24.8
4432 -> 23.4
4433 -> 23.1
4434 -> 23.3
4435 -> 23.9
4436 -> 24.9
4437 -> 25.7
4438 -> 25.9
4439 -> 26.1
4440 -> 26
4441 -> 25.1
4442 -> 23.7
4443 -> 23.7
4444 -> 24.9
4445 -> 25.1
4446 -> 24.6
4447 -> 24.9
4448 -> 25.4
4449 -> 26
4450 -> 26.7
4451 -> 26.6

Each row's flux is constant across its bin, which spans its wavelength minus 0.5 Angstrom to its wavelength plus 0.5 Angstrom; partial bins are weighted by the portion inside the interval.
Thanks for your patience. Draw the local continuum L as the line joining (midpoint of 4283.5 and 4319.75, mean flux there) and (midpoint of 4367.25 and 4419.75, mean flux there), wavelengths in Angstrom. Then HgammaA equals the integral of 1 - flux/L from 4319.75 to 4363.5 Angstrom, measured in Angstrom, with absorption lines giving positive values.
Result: -4.4 Angstrom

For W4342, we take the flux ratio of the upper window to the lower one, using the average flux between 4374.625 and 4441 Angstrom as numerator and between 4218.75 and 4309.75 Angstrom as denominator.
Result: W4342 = 1.21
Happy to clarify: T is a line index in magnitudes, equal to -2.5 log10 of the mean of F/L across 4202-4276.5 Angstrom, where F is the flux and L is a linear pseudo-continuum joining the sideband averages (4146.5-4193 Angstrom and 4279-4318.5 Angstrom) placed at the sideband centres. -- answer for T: -0.09 mag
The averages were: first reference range 18.7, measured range 20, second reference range 18.4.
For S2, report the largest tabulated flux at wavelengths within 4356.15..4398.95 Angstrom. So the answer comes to 26.3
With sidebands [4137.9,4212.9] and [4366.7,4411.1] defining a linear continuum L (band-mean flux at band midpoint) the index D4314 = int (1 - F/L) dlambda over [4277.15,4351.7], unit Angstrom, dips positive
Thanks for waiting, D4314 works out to 3.90 Angstrom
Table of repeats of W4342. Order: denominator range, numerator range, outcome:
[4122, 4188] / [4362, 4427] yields 1.22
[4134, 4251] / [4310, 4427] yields 1.16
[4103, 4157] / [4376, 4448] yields 1.22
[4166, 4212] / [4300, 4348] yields 1.07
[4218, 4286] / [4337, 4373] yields 1.14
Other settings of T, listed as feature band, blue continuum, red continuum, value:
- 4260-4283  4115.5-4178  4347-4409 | 0.056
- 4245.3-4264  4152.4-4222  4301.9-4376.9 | 0.015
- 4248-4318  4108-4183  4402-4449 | 0.144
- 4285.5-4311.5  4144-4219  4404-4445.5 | 0.267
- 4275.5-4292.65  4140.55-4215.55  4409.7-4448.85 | 0.062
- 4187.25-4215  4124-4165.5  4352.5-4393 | 0.029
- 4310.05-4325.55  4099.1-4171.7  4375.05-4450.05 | 0.050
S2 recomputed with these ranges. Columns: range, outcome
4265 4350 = 24.8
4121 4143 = 21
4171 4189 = 19.5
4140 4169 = 20.6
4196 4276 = 23.2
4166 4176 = 20.3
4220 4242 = 22.3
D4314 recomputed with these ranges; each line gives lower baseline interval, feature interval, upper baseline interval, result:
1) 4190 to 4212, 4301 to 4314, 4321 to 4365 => 3.6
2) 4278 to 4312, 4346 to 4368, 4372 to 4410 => -3.2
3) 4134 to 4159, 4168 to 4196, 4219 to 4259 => 1.3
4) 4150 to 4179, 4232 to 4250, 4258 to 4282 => -1.1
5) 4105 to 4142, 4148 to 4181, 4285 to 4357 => 1.9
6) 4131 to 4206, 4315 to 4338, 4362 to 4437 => -0.6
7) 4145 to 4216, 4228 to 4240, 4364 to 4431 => 0.3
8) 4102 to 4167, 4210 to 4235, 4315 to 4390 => 0.4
